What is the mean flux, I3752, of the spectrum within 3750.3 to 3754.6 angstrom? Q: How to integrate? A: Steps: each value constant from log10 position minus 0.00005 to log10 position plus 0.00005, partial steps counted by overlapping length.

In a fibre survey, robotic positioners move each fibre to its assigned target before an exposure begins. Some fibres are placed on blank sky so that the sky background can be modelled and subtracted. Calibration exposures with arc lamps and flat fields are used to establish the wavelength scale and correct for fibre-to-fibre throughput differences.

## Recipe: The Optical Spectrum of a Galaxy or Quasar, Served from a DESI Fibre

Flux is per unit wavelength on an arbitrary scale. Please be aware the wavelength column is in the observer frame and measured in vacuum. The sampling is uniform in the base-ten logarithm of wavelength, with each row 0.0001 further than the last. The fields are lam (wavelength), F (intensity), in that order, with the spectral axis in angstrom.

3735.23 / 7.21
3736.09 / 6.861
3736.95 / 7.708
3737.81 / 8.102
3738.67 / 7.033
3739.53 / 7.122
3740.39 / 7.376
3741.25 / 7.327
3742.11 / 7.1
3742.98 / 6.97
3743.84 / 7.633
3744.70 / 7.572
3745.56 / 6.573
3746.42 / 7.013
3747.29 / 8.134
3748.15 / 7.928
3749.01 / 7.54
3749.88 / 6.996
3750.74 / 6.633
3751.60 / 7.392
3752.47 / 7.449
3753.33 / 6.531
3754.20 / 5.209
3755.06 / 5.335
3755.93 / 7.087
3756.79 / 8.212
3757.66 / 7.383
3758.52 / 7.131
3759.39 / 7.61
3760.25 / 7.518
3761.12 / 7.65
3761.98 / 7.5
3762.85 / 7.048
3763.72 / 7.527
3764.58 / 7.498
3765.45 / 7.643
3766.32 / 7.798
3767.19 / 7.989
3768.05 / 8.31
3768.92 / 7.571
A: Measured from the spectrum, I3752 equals 6.65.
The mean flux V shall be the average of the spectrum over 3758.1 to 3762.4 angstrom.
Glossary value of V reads 7.49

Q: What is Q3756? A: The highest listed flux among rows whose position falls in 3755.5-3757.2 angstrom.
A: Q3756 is 8.212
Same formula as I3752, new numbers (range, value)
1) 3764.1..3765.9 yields 7.57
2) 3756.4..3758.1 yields 7.78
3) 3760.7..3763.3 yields 7.4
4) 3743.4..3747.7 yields 7.38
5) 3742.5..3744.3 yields 7.28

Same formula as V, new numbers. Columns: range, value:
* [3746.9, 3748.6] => 8.05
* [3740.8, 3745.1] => 7.32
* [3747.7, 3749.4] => 7.77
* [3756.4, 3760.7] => 7.56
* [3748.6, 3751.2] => 7.06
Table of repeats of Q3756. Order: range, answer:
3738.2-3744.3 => 7.633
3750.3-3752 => 7.392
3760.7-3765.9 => 7.65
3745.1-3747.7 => 8.134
